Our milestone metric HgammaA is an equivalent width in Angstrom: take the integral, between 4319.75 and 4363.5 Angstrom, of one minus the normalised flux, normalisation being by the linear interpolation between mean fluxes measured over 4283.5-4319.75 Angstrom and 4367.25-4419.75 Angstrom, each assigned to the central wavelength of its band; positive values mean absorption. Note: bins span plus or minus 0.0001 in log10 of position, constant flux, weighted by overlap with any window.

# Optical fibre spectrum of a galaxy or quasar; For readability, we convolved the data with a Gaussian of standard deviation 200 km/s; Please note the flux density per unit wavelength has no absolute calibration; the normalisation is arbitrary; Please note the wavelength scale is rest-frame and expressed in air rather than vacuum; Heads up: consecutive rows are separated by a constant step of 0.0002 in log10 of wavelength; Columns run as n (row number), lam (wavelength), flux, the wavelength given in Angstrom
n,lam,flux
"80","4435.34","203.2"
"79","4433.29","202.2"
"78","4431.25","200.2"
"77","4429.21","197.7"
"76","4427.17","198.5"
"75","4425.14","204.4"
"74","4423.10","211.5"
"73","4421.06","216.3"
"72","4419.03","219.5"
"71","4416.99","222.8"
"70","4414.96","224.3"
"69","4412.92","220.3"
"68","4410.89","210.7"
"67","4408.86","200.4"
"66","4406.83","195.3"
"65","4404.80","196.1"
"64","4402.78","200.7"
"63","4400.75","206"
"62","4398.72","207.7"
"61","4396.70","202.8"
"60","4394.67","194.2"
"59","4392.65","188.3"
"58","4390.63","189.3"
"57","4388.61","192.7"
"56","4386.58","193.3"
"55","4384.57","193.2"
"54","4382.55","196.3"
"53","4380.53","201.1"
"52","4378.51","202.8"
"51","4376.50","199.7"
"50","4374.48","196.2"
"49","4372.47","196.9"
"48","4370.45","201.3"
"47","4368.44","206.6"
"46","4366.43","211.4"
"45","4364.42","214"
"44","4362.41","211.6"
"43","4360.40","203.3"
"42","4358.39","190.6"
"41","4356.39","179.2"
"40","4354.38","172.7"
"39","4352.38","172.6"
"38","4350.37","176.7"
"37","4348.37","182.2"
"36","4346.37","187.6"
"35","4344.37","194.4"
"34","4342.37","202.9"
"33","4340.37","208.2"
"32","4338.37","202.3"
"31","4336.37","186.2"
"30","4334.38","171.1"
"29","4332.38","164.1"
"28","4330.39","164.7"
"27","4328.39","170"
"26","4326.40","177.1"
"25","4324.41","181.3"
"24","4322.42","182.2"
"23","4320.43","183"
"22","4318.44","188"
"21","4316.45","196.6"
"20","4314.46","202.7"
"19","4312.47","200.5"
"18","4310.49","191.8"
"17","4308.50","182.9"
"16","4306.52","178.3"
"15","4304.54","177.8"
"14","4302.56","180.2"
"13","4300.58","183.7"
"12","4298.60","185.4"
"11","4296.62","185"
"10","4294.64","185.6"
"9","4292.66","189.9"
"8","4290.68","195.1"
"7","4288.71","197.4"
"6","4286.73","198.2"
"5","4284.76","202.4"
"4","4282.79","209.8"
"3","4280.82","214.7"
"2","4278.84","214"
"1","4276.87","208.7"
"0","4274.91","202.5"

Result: 2.4 Angstrom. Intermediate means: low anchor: 190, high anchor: 202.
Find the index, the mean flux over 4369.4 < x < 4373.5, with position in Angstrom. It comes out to 199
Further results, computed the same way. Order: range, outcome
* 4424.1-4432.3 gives 200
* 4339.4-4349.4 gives 195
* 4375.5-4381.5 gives 201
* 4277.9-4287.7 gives 208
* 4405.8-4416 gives 210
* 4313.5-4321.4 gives 192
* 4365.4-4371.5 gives 206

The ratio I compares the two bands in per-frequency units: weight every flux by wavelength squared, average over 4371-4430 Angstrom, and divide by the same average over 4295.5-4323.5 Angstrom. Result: 1.13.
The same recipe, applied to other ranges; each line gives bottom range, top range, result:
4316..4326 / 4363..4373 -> 1.14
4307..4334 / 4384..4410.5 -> 1.12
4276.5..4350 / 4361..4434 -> 1.12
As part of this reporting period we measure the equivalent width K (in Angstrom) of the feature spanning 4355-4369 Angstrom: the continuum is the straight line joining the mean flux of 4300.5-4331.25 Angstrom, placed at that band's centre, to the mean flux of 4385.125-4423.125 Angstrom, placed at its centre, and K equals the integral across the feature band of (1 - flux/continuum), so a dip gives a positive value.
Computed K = -0.5 Angstrom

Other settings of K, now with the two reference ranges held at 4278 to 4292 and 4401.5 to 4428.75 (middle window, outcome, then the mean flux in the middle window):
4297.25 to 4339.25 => 4.5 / 183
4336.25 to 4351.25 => 1.0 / 193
